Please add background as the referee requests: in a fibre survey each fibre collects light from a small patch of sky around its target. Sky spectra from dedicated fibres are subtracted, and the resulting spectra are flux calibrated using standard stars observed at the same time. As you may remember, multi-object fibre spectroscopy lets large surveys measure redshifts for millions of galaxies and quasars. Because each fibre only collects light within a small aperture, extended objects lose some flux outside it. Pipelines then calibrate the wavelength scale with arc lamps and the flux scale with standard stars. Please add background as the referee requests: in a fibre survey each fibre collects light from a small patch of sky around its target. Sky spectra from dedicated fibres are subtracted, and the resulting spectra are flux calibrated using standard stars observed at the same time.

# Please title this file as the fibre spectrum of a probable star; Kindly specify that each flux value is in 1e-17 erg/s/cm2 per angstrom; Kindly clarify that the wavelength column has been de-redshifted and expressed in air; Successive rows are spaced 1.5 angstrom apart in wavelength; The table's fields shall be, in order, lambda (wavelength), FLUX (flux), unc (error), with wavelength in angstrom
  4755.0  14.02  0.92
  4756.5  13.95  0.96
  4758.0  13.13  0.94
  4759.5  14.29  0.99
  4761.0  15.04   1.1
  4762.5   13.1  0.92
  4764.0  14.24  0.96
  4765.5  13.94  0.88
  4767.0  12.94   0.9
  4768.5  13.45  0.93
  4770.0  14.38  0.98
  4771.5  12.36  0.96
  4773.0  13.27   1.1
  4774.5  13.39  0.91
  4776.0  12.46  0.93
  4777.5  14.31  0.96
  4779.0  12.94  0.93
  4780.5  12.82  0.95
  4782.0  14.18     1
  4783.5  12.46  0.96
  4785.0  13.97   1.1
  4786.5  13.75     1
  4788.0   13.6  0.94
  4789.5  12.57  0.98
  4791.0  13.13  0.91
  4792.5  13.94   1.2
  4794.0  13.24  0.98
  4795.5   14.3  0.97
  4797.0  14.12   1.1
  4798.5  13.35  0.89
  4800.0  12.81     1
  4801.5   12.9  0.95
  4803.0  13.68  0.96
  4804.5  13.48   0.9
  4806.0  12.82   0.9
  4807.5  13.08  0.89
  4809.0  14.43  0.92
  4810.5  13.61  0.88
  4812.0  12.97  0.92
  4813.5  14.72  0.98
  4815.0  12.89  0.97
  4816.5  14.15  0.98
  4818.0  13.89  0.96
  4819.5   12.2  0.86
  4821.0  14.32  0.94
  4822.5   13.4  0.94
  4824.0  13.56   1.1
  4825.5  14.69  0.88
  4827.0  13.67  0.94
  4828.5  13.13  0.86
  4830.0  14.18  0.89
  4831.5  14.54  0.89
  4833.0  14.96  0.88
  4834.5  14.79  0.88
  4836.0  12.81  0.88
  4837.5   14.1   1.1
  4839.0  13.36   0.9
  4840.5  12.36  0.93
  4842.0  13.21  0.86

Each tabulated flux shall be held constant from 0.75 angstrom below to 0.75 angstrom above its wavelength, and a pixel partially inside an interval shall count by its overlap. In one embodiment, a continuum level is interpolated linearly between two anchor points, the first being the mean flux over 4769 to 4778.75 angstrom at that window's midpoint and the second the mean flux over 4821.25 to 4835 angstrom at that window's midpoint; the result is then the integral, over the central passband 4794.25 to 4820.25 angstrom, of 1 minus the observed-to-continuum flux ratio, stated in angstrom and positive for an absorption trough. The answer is 0.60 angstrom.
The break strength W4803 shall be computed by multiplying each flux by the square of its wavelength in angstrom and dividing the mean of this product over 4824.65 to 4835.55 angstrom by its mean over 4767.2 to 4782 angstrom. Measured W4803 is 1.1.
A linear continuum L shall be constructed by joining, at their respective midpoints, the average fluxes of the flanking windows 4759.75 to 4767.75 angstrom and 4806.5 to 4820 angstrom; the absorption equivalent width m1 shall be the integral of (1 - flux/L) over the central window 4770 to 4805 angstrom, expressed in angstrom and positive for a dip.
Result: 0.9 angstrom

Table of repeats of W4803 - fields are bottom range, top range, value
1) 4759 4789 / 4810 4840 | 1.04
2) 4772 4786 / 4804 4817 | 1.03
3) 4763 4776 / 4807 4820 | 1.03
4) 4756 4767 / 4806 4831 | 1.01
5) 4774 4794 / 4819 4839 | 1.06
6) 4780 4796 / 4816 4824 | 1.02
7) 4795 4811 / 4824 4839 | 1.05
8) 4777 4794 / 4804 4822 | 1.02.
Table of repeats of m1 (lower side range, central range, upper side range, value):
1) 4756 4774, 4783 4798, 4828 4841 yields 0.2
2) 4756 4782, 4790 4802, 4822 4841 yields 0.2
